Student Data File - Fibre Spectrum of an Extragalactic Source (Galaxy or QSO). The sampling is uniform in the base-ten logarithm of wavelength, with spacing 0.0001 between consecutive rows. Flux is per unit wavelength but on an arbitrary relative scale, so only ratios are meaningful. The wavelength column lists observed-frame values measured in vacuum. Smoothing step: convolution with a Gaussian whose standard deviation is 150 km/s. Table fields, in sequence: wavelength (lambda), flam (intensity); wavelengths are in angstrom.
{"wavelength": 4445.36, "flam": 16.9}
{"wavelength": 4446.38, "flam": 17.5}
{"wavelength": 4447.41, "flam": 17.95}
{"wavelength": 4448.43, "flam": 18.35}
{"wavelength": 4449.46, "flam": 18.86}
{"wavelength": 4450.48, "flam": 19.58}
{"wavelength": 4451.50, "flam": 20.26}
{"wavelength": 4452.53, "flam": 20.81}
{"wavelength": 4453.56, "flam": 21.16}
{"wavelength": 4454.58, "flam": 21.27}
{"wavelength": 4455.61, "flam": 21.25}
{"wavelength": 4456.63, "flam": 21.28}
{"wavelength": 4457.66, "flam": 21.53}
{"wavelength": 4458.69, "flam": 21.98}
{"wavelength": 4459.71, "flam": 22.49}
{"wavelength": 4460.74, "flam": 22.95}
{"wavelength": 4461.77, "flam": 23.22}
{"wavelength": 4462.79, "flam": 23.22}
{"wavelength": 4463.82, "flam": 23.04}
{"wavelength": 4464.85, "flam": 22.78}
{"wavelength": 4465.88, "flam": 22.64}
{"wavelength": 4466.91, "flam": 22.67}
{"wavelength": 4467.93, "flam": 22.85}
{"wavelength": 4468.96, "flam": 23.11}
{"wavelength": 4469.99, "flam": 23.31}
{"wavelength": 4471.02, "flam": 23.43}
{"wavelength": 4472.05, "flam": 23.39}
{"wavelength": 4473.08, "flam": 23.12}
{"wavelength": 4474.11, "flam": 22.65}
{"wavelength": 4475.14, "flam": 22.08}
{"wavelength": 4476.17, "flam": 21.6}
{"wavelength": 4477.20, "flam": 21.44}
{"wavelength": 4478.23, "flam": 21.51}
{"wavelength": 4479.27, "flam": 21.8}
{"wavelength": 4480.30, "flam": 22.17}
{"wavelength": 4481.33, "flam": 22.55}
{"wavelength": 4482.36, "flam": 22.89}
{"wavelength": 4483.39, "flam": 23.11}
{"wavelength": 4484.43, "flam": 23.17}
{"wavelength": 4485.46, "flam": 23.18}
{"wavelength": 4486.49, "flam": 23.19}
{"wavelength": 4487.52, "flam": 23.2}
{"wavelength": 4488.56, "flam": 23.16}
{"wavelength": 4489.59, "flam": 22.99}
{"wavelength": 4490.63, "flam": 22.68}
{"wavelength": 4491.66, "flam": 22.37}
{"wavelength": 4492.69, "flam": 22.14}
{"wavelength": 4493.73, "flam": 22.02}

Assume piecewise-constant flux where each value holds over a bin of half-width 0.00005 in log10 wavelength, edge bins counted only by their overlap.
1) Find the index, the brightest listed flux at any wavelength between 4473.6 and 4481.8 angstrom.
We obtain 22.65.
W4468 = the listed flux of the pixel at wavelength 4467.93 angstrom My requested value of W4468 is 22.85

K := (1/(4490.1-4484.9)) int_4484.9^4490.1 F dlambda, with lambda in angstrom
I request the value 23.2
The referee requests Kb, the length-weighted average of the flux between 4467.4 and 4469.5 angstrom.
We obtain 23.1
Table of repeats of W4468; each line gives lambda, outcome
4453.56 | 21.16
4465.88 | 22.64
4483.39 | 23.11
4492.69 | 22.14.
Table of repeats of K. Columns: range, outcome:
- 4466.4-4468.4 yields 22.9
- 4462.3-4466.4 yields 22.9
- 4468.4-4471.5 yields 23.3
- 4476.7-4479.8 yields 21.5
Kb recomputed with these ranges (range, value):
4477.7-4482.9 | 22.2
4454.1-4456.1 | 21.2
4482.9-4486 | 23.1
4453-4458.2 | 21.3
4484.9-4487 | 23.2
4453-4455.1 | 21.2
